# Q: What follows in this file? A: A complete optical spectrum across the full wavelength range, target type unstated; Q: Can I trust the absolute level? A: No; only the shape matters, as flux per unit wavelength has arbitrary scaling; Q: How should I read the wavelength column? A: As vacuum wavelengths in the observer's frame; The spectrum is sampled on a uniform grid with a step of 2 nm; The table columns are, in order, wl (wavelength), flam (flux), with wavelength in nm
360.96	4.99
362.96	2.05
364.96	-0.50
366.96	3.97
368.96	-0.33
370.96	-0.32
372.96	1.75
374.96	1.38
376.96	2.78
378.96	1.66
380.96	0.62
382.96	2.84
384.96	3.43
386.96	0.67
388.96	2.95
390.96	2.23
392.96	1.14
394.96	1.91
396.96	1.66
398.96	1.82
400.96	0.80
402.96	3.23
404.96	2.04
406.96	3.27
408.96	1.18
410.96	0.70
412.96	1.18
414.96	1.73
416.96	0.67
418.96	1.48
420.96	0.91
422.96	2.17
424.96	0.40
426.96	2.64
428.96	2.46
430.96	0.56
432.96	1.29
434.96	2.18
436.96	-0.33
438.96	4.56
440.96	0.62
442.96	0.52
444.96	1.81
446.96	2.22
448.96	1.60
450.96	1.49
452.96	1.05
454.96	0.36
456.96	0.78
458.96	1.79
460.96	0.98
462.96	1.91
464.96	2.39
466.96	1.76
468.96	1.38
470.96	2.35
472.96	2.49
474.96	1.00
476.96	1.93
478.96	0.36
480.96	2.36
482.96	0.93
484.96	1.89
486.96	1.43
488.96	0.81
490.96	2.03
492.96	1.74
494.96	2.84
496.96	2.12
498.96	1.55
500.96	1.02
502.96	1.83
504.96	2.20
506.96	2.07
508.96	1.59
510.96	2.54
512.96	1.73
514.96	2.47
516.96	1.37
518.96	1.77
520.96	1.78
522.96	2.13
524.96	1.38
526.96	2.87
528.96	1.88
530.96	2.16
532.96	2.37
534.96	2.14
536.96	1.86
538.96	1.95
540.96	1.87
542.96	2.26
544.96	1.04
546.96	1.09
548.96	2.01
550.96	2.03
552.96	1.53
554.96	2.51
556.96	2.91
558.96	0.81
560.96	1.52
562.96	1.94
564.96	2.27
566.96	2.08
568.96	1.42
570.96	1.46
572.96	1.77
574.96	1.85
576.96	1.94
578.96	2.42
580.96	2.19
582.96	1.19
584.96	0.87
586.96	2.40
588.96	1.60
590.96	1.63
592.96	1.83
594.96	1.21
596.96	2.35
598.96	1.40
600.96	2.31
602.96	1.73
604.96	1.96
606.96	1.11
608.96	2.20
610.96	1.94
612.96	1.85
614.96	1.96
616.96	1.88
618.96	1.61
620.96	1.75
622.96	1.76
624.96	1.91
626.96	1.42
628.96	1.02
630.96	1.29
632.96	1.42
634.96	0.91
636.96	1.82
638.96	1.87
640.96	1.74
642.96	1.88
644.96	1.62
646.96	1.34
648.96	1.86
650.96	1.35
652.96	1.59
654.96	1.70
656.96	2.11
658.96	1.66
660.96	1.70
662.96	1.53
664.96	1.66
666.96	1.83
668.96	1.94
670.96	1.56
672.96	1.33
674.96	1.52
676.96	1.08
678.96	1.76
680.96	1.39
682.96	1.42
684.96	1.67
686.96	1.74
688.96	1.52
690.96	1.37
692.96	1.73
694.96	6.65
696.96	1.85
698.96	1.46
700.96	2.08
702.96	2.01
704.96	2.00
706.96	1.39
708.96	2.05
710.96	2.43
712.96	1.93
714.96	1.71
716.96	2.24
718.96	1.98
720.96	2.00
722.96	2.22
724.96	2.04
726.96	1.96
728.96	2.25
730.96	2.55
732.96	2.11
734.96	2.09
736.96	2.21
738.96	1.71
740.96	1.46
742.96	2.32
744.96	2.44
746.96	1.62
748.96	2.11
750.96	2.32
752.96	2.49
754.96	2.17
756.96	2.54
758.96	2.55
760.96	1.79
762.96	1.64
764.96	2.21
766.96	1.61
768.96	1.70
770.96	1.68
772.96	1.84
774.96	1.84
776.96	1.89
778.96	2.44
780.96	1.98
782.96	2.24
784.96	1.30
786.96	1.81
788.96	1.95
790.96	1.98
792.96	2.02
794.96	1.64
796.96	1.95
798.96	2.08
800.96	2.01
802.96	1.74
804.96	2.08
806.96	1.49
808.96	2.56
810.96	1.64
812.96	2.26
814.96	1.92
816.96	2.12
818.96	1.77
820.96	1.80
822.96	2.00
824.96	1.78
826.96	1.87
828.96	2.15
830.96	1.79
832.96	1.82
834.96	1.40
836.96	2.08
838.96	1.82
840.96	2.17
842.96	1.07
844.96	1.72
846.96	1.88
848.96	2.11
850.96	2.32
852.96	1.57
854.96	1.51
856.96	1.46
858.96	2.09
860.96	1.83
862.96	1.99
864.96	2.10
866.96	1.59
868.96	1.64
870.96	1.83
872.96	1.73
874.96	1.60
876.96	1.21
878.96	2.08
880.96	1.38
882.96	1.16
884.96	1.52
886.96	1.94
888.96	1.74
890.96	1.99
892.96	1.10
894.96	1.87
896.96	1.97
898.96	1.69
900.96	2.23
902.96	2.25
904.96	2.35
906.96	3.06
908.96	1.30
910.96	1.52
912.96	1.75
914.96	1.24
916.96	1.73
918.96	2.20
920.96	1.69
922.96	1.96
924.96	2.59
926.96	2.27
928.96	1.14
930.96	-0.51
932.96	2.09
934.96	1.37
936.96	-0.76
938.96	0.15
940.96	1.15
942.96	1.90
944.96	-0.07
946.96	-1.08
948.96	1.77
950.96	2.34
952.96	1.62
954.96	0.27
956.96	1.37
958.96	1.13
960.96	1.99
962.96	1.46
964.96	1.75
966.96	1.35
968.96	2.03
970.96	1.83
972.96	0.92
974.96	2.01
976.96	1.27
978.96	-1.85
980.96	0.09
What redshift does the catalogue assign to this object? 0.863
